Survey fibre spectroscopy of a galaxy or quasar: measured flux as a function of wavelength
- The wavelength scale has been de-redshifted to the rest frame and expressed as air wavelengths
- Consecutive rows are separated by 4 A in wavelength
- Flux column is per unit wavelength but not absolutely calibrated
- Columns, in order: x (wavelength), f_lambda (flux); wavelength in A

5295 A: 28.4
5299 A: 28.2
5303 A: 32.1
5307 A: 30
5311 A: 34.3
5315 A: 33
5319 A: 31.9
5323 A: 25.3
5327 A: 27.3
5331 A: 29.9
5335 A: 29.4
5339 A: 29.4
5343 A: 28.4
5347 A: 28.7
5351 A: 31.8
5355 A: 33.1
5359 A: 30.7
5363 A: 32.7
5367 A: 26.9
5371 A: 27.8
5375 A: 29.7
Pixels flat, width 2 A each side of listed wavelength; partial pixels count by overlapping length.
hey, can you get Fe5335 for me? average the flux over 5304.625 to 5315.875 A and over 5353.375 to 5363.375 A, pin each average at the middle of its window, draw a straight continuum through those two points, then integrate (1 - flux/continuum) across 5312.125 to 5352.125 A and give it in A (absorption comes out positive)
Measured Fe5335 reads 3.3 A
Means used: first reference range 32.4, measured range 29.6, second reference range 32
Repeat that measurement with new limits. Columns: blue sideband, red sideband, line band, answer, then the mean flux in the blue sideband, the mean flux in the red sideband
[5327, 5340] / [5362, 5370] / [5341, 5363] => -1.2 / 29.2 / 29.2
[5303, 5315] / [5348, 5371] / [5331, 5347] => 1.1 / 32.3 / 30.7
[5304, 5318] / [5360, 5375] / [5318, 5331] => 1.4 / 32.4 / 29.3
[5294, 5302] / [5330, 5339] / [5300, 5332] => -1.4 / 28.8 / 29.6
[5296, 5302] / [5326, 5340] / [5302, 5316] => -1.6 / 28.9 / 29.1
